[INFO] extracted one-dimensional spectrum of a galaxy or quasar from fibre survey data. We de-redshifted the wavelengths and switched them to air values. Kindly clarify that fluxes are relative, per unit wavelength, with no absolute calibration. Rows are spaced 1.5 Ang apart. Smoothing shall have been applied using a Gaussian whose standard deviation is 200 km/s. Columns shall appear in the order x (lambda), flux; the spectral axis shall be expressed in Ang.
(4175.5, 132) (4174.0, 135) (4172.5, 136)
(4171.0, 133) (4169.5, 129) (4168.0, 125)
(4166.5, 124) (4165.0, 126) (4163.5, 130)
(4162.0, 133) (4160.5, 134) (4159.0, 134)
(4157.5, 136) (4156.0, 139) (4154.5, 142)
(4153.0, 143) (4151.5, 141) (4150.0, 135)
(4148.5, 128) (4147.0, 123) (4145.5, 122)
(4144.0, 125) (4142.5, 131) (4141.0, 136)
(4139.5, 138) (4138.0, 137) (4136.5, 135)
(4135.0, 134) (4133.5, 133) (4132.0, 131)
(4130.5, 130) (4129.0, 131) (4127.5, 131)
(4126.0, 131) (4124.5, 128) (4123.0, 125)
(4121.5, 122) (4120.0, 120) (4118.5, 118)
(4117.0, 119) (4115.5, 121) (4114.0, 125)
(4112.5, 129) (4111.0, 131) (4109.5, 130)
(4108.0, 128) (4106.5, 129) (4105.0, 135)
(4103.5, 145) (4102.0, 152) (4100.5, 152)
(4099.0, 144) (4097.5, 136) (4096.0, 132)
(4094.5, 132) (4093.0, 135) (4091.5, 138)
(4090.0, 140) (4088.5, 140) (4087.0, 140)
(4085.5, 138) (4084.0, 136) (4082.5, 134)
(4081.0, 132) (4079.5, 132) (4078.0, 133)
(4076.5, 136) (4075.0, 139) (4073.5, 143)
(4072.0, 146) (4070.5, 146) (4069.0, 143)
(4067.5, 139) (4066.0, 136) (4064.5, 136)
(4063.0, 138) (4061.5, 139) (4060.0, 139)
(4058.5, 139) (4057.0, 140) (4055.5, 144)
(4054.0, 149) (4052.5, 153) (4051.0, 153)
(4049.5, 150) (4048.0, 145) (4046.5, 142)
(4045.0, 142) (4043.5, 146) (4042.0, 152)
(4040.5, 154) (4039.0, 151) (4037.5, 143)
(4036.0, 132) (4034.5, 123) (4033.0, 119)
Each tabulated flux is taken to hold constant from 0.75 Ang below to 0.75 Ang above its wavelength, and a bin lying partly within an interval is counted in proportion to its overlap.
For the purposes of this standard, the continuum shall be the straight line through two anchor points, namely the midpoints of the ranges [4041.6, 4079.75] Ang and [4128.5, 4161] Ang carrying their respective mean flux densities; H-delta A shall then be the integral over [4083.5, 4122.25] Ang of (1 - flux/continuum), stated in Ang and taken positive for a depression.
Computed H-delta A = 1.3 Ang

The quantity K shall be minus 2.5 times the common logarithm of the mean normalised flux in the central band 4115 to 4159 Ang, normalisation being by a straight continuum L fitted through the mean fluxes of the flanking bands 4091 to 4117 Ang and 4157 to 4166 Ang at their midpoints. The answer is 0.02 mag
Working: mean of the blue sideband 134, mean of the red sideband 132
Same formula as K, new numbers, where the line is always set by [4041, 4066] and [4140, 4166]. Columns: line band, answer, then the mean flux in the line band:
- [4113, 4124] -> 0.13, 122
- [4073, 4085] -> 0.04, 136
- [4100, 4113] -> 0.01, 137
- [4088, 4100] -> 0.02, 137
